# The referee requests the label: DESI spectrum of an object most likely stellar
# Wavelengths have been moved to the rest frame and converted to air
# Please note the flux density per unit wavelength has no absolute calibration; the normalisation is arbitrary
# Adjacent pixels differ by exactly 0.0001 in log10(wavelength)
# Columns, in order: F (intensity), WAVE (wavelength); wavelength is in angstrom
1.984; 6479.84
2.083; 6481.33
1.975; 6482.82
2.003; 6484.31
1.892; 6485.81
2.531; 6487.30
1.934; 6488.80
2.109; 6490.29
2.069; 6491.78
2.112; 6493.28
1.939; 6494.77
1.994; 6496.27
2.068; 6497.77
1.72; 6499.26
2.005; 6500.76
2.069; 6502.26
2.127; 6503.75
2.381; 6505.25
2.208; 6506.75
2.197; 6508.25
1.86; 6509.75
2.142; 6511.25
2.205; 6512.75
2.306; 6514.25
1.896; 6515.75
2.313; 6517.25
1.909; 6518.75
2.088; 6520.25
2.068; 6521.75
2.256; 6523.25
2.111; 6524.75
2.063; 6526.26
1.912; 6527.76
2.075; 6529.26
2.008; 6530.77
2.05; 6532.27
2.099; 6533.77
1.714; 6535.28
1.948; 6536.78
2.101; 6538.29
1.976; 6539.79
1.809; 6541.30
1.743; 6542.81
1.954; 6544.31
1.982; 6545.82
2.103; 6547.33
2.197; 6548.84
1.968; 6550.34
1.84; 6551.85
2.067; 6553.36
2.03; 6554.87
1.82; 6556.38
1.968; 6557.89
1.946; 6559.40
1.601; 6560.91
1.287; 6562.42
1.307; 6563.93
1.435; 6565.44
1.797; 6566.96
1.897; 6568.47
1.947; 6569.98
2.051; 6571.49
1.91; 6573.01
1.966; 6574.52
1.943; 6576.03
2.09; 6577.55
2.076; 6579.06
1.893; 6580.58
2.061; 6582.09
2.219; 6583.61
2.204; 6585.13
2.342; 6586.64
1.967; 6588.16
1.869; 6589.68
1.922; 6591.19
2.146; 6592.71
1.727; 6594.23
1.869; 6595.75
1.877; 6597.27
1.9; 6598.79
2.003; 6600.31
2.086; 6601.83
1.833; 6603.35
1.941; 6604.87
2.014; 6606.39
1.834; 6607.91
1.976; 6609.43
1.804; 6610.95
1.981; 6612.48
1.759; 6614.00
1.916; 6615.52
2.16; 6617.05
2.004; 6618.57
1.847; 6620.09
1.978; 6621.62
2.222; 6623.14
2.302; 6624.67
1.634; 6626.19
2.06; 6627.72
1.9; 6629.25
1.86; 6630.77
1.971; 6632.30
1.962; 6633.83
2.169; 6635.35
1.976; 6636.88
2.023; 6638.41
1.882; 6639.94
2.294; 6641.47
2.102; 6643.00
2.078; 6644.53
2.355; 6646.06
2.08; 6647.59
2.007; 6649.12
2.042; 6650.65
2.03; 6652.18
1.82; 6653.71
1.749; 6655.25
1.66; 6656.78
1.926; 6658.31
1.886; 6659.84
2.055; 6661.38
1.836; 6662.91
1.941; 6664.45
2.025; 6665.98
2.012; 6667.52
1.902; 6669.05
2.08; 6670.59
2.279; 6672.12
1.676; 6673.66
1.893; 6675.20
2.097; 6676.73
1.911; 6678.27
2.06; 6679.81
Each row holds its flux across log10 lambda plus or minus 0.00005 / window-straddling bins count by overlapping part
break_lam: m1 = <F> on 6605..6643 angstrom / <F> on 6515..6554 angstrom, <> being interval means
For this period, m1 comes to 0.99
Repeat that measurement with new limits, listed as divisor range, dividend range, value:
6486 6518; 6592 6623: 0.92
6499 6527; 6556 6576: 0.84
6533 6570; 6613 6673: 1.07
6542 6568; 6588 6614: 1.05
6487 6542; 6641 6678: 0.97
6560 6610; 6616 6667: 1.04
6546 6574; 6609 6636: 1.07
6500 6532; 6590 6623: 0.92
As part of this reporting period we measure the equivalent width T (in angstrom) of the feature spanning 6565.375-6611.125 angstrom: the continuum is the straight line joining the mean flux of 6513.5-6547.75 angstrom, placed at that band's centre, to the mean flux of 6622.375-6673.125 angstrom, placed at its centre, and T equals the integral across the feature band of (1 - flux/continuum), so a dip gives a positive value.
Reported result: 1.1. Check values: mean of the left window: 2.02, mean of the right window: 2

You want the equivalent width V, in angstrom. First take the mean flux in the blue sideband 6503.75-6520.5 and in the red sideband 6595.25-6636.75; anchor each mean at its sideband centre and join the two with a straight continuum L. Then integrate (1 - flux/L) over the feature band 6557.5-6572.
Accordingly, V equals 2.4 angstrom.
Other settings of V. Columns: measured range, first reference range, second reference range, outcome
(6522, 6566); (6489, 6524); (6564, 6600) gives 2.33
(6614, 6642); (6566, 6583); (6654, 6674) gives -0.84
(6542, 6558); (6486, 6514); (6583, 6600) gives 0.57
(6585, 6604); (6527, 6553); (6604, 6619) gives -0.28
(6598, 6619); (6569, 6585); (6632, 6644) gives 0.97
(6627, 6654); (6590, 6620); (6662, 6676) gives -1.23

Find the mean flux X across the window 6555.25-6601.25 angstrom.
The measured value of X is 1.9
